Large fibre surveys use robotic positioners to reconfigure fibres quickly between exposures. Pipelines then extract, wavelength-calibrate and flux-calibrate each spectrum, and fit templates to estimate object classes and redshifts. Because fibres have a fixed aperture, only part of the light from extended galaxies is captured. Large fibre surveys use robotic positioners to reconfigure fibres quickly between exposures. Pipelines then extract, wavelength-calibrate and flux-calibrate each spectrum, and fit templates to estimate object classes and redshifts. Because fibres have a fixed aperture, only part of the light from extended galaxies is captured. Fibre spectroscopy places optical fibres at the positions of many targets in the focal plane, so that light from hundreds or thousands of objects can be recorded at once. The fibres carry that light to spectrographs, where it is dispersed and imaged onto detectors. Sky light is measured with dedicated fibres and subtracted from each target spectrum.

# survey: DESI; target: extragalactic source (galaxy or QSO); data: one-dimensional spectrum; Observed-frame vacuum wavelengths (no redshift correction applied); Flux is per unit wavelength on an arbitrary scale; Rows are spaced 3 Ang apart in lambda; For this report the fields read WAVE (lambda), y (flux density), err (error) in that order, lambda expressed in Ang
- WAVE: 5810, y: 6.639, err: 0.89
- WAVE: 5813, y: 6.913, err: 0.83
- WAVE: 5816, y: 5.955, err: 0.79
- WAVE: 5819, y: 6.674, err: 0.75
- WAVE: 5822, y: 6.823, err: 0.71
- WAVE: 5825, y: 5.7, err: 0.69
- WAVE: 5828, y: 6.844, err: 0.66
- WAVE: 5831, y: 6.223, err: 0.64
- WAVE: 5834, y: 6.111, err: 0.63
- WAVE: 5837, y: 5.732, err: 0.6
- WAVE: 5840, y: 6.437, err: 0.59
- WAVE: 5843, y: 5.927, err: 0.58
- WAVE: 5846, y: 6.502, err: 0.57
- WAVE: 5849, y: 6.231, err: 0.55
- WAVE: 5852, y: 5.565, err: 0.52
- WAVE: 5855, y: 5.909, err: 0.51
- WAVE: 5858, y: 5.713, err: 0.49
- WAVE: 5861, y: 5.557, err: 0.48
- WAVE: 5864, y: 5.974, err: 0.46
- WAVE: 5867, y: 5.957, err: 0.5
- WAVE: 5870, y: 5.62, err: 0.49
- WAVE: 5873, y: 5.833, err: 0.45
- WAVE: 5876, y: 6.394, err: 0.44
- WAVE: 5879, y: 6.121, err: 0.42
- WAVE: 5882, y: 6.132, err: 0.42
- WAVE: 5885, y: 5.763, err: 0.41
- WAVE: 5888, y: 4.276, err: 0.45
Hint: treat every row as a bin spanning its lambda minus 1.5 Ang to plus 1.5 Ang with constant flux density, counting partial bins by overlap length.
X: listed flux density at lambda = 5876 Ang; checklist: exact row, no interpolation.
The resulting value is 6.394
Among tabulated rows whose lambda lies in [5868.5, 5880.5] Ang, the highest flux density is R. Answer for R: 6.394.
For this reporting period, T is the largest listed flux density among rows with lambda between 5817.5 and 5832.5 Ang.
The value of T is 6.844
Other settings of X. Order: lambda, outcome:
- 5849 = 6.231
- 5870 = 5.62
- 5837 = 5.732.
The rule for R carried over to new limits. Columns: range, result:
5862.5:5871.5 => 5.974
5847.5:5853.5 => 6.231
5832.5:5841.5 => 6.437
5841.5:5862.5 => 6.502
